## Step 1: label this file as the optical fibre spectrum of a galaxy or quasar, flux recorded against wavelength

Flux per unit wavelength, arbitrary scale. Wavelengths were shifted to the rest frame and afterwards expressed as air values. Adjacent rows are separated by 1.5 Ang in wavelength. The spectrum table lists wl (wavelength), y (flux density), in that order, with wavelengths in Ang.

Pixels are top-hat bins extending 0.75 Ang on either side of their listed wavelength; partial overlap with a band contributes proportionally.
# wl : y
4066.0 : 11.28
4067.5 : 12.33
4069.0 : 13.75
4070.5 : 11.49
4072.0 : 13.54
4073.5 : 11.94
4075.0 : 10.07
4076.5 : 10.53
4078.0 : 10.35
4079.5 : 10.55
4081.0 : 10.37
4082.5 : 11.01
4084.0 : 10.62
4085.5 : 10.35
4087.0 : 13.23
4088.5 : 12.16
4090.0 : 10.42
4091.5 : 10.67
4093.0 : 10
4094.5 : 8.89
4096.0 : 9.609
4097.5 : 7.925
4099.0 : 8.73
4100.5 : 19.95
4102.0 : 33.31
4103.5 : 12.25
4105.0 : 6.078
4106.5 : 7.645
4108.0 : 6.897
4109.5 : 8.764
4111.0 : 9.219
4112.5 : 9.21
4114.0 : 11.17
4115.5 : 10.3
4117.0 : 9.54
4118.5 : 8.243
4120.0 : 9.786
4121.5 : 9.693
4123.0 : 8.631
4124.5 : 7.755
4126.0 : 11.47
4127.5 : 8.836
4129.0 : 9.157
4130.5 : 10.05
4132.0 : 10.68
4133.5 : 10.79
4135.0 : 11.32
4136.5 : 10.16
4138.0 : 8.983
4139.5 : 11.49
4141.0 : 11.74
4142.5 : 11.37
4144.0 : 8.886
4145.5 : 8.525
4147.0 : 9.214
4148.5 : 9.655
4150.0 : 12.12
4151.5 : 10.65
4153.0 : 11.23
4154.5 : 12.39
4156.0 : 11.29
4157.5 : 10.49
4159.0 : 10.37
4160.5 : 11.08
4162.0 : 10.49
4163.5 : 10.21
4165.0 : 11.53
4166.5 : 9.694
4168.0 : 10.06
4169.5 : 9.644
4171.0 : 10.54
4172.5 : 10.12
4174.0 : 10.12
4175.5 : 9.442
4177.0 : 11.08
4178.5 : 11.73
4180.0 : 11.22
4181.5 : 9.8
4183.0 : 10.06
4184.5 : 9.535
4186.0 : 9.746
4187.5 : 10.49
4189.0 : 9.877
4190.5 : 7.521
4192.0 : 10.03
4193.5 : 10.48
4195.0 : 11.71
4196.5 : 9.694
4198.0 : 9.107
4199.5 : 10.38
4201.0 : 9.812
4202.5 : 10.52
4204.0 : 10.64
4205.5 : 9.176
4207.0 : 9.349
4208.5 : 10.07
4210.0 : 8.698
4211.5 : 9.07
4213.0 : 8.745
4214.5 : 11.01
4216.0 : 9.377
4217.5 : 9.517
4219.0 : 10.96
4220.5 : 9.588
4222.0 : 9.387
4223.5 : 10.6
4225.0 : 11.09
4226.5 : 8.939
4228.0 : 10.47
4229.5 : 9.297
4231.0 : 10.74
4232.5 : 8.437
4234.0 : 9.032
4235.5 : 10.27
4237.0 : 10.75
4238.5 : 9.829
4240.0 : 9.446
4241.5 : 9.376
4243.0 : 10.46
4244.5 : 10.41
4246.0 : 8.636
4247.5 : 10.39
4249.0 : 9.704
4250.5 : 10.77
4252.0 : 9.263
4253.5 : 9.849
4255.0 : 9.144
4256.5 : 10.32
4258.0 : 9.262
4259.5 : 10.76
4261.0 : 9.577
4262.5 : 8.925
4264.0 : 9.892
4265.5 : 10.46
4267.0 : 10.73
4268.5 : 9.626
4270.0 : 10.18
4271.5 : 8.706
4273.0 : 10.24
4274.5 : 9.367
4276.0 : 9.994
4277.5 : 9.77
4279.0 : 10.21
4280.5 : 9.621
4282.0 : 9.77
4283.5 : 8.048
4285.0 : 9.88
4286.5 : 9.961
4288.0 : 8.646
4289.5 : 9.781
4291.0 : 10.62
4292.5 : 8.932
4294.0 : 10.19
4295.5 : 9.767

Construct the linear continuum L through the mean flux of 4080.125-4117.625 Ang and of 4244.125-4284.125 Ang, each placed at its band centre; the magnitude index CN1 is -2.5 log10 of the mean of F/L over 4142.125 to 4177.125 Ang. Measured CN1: 0.023 mag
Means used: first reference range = 11.1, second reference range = 9.76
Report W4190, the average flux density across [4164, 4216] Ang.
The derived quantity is 10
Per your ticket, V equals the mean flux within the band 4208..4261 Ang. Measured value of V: 9.81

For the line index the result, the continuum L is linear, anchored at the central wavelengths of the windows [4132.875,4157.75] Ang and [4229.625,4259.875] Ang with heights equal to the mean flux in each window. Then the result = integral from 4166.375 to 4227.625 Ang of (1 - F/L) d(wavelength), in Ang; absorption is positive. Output 1.4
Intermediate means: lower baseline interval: 10.6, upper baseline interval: 9.82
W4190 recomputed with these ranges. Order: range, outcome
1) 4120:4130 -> 9.32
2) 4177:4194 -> 10.1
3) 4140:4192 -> 10.4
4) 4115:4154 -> 10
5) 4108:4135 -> 9.58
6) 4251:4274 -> 9.8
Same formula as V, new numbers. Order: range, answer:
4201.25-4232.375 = 9.83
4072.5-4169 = 10.6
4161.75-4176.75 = 10.2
